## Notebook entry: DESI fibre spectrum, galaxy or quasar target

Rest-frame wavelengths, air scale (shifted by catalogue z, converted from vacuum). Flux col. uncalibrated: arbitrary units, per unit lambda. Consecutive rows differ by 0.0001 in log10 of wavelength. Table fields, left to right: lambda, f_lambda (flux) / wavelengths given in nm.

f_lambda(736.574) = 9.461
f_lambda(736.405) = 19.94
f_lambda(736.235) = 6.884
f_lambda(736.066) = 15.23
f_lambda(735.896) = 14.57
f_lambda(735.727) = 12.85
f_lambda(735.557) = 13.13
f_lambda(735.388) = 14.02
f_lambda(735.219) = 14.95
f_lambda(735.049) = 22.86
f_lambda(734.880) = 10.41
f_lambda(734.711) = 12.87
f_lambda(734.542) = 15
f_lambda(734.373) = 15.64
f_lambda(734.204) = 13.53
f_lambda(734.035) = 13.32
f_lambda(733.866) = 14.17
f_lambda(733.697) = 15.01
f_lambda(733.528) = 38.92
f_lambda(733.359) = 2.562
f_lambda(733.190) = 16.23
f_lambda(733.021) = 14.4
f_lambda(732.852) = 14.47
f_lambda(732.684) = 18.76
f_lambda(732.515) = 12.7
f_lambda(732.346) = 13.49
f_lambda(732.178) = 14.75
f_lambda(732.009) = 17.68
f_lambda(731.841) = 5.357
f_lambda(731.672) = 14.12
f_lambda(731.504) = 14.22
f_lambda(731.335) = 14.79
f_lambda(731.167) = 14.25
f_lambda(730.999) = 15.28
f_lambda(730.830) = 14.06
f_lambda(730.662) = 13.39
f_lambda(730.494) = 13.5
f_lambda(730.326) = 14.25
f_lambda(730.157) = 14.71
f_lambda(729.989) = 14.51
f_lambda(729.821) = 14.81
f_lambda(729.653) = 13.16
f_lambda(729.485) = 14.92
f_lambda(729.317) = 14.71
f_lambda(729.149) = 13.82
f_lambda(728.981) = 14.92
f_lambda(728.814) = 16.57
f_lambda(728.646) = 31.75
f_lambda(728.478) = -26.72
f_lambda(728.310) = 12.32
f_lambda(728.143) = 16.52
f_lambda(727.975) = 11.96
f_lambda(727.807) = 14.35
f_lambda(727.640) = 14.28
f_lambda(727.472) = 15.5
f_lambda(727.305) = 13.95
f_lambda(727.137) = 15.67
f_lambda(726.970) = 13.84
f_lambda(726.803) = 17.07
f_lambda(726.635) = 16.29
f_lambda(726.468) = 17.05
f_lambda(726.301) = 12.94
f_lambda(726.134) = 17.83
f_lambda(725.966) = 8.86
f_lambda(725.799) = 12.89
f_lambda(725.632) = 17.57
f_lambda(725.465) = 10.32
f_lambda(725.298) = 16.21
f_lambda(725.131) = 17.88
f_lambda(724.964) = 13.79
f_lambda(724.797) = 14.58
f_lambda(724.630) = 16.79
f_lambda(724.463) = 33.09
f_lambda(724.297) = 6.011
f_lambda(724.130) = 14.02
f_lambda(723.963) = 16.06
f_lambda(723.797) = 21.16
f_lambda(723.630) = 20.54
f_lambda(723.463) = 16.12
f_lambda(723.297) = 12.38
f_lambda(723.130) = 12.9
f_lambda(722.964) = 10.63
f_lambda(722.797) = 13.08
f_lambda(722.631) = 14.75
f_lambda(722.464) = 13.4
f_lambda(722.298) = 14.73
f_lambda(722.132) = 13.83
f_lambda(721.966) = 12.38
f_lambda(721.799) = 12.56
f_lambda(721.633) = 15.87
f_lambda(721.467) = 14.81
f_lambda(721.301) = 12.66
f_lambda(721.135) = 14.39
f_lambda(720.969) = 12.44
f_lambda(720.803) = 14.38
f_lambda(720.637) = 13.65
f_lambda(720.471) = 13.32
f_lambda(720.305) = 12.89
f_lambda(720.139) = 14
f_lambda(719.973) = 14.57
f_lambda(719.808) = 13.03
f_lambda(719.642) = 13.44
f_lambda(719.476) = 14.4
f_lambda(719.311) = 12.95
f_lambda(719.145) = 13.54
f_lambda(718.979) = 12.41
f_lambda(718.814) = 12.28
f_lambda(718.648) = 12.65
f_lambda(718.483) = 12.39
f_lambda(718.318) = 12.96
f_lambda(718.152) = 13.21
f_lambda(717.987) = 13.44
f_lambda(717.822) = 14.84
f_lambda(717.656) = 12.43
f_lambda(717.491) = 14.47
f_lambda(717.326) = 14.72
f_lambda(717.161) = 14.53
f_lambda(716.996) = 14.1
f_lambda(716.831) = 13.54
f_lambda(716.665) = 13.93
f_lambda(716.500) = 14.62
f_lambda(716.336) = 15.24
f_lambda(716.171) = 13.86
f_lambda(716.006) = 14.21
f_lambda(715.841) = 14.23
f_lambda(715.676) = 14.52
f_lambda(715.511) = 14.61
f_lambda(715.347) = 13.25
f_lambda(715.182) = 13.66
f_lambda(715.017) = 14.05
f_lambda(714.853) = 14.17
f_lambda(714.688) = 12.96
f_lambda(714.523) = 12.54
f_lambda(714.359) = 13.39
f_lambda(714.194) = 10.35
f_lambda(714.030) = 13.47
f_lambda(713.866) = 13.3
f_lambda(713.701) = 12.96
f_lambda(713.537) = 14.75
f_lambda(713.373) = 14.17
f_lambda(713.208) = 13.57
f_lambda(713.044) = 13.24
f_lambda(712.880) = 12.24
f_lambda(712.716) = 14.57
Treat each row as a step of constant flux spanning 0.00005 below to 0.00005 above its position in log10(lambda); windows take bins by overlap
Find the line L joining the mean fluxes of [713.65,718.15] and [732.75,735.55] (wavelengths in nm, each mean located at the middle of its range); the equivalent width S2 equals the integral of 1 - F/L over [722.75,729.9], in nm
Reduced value 0.119 nm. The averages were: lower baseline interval 13.8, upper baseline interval 15.5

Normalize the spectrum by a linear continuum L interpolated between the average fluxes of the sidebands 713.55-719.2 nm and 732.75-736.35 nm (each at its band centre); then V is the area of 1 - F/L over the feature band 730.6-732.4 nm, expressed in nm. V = 0.11 nm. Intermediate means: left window 13.6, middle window 13.8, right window 14.9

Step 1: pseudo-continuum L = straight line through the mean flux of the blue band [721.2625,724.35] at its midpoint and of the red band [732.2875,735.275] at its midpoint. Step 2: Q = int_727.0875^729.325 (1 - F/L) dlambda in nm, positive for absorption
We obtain 0.32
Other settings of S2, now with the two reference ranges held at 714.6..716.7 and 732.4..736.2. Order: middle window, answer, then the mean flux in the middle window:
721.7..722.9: 0.079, 13.5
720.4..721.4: 0.062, 13.5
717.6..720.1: 0.179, 13.3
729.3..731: 0.076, 14.2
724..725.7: -0.164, 16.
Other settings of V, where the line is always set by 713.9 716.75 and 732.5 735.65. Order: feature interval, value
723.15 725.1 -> -0.29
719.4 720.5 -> 0.04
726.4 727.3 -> -0.06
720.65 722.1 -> 0.06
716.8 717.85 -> -0.01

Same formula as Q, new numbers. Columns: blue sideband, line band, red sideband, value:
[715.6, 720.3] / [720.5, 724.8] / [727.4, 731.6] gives -0.406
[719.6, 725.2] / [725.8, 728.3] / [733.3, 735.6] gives 0.080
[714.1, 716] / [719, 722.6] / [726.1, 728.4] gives 0.108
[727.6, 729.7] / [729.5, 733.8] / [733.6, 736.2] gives -0.426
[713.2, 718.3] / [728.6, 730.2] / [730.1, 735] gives -0.180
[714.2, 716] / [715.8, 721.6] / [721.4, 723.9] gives 0.164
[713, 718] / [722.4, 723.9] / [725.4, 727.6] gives -0.068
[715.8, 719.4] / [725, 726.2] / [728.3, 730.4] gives -0.139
